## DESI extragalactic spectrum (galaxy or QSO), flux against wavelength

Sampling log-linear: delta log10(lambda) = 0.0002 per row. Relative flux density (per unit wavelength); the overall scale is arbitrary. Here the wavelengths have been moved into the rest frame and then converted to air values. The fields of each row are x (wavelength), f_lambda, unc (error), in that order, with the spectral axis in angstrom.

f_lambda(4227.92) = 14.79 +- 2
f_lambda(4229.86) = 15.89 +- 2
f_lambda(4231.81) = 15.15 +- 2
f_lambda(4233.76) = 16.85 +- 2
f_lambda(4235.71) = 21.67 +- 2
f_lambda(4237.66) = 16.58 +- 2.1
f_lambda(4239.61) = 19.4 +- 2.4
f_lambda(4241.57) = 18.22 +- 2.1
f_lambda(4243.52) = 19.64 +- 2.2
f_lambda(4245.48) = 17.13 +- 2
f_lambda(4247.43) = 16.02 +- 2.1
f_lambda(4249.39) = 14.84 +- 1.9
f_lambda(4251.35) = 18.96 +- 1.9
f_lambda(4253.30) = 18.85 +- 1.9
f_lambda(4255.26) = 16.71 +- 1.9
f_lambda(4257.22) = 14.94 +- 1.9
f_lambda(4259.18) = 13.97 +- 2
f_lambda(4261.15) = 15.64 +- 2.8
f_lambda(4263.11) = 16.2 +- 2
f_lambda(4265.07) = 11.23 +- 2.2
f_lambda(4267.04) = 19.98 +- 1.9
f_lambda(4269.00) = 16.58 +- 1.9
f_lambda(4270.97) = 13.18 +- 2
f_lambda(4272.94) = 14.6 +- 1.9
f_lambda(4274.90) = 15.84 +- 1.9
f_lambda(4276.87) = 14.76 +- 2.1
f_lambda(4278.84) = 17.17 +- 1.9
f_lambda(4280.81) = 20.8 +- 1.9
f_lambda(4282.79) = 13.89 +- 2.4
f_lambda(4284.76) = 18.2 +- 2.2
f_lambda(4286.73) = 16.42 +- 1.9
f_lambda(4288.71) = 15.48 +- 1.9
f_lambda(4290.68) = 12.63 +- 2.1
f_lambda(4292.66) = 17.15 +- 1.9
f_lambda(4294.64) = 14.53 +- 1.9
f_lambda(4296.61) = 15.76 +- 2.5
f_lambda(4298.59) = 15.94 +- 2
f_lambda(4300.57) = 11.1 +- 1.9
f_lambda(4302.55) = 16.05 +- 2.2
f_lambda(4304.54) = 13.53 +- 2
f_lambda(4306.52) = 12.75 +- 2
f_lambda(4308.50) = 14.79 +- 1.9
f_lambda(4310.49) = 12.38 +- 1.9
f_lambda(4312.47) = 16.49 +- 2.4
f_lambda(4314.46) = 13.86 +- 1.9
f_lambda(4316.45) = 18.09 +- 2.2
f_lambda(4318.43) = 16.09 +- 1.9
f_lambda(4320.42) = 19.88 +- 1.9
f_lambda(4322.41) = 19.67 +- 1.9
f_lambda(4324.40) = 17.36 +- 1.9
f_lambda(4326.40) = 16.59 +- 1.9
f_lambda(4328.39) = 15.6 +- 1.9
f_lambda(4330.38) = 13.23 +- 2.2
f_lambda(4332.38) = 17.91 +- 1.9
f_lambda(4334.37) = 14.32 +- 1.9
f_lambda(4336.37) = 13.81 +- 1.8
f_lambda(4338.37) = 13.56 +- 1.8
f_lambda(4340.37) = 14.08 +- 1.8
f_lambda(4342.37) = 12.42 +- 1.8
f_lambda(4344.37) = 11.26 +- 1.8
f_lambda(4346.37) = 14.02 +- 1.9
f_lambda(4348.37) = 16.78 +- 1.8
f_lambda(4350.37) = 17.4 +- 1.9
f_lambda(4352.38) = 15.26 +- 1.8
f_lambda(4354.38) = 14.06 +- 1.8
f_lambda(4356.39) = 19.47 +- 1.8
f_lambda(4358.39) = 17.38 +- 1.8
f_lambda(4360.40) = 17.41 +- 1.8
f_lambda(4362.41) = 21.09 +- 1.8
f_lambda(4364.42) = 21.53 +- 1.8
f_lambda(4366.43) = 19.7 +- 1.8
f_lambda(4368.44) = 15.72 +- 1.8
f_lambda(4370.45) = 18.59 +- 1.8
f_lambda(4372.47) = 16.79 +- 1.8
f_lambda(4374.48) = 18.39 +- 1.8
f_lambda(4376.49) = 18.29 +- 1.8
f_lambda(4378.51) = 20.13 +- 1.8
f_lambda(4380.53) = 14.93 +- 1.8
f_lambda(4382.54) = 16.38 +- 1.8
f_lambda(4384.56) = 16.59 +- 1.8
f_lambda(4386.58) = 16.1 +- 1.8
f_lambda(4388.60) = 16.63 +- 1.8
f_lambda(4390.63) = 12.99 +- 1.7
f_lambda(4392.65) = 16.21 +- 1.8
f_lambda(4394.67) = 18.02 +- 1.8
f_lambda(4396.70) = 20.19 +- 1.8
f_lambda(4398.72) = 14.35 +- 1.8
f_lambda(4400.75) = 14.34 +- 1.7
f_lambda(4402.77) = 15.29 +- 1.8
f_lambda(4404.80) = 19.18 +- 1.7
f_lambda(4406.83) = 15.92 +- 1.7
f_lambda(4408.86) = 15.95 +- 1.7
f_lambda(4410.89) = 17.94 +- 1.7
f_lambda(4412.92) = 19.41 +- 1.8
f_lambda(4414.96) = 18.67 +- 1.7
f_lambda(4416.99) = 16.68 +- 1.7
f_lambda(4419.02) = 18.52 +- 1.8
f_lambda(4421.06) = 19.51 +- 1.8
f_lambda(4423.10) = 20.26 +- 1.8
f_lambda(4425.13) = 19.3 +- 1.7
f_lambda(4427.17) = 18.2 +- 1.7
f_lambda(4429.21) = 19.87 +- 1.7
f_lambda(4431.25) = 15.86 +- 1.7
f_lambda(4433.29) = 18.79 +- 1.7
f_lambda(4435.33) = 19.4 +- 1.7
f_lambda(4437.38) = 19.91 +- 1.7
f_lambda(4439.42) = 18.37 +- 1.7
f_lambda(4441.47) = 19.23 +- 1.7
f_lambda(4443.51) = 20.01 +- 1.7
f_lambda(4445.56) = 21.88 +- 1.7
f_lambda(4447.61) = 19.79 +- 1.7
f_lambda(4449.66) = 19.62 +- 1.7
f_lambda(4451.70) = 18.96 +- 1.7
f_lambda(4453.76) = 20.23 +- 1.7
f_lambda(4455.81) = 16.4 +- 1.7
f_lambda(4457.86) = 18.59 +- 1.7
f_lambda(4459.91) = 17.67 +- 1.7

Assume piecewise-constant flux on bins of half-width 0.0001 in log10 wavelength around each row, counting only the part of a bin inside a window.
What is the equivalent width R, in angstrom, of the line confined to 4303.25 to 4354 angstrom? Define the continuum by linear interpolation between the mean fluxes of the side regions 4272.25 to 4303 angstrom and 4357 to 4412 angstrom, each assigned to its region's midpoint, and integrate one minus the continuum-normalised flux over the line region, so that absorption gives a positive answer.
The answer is 3.4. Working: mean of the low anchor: 15.7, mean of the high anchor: 17.3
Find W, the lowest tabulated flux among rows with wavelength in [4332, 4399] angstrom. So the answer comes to 11.26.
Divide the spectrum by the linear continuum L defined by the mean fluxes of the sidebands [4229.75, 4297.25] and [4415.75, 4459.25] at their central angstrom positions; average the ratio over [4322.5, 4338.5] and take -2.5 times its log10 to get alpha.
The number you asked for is 0.12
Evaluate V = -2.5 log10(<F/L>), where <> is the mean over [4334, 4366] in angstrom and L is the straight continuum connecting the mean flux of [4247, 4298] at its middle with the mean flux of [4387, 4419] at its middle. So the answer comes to 0.03 mag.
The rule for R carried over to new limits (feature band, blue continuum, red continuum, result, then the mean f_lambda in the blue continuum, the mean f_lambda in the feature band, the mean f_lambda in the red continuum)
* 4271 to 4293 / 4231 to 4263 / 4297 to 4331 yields 0.5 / 17.1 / 15.9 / 15.5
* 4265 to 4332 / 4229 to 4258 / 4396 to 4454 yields 7.6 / 17.4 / 15.7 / 18.4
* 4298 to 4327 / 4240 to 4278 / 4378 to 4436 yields 1.8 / 16.2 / 15.6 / 17.4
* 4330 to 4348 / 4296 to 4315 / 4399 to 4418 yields 1.4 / 14.2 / 14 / 16.9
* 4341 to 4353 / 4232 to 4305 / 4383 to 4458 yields 1.9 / 16.2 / 14.5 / 18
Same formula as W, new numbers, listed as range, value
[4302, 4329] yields 12.38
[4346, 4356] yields 14.02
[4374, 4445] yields 12.99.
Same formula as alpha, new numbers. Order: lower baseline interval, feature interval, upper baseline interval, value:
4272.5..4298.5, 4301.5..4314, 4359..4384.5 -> 0.16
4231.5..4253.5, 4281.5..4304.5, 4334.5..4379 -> 0.14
